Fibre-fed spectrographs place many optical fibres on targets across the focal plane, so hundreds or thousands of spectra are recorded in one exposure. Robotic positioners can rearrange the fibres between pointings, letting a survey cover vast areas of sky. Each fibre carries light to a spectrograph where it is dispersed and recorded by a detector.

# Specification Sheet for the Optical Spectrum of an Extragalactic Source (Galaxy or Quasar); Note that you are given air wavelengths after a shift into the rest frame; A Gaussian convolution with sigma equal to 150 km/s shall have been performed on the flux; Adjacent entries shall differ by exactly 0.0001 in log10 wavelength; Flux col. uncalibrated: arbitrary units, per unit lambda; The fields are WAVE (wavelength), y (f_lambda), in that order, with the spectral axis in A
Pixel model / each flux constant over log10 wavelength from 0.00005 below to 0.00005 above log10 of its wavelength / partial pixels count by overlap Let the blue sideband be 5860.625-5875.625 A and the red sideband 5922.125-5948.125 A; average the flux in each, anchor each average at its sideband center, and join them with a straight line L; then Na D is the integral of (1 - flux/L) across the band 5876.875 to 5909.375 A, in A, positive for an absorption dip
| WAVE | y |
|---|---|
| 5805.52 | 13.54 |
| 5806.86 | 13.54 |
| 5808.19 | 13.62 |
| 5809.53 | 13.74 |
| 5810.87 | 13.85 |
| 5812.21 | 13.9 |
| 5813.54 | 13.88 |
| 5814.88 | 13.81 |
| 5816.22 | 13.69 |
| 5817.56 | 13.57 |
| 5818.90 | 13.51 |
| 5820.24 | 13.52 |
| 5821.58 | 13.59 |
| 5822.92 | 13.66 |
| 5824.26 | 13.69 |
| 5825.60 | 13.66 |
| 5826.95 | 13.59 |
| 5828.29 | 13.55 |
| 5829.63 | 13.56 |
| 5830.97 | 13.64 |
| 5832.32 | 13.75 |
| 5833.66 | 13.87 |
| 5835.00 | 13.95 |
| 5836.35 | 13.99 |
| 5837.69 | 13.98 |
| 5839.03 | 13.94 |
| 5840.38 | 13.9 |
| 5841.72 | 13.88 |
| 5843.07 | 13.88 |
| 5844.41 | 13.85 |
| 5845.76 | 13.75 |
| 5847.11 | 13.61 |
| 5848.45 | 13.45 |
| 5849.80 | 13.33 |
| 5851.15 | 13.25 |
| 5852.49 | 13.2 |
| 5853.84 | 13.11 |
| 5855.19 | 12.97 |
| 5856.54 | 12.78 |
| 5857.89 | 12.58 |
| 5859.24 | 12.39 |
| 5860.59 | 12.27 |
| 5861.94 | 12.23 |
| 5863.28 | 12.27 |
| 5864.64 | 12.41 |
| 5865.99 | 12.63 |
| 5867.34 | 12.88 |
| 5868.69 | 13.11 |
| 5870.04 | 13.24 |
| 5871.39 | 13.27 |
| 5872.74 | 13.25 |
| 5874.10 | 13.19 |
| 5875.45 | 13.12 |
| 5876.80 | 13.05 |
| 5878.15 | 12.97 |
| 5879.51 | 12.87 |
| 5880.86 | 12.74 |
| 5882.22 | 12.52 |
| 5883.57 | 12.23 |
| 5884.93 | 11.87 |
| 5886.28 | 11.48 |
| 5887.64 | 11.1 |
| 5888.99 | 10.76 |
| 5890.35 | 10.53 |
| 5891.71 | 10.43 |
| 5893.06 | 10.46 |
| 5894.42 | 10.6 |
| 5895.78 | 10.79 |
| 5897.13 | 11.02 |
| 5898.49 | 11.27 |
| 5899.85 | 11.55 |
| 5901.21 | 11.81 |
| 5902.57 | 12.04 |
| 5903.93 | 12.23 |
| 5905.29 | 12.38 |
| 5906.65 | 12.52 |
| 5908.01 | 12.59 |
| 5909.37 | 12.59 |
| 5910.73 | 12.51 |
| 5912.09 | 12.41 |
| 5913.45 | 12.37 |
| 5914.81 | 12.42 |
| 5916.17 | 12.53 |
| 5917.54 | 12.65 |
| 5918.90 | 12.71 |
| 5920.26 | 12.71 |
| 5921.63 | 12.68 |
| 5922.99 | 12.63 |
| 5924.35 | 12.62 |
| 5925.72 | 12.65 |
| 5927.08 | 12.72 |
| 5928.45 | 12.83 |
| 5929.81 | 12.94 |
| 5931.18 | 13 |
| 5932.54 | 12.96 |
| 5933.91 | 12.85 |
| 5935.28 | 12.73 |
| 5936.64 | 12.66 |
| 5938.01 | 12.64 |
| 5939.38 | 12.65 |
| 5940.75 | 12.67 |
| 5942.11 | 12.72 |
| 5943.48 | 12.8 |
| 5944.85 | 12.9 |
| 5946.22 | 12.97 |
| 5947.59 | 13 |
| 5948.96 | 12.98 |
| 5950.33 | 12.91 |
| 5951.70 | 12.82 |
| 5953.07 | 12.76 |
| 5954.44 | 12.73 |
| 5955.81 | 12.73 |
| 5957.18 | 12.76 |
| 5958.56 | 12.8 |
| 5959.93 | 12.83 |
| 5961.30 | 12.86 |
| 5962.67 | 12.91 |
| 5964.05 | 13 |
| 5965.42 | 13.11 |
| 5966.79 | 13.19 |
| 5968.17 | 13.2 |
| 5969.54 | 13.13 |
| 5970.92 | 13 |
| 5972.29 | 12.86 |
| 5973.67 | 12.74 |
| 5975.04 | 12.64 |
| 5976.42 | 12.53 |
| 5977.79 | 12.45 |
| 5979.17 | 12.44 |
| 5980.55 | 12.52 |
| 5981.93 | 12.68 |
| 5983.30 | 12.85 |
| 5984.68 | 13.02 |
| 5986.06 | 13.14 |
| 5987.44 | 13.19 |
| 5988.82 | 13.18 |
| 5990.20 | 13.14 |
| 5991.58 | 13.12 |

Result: 2.8 A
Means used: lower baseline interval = 12.8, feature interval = 11.7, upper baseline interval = 12.8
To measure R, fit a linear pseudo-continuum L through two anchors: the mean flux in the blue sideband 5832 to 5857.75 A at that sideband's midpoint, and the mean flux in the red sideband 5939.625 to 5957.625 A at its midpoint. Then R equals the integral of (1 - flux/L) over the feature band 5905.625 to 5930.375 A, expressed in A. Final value 0.8 A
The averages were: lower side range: 13.6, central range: 12.6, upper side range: 12.8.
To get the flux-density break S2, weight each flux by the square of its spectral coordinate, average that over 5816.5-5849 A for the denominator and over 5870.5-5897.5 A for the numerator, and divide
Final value 0.88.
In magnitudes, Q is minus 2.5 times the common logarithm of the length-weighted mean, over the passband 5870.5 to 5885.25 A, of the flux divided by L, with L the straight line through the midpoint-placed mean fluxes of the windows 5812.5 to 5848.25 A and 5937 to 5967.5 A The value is 0.04 mag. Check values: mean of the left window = 13.7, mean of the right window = 12.8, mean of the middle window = 12.9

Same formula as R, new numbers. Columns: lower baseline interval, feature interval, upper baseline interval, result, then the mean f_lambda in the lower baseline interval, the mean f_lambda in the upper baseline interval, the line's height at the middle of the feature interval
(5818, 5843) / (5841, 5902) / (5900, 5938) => 3.54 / 13.7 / 12.6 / 13.2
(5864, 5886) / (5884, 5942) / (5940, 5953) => 3.15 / 12.8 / 12.9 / 12.8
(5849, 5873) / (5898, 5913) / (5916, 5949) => 0.71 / 12.8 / 12.8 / 12.8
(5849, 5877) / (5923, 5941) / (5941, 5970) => 0.20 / 12.9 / 12.9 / 12.9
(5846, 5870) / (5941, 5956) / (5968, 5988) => -0.02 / 12.9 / 12.8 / 12.8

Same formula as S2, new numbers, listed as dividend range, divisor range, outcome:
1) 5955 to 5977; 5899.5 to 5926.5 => 1.05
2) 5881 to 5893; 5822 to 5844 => 0.84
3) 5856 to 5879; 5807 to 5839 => 0.95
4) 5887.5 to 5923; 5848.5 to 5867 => 0.95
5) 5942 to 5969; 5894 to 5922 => 1.08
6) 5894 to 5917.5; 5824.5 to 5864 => 0.92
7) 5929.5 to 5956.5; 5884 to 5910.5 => 1.13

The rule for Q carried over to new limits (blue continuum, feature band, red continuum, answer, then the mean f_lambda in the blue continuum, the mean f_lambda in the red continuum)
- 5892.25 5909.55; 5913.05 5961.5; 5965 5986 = -0.05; 11.6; 12.8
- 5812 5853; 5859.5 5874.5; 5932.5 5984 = 0.06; 13.7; 12.8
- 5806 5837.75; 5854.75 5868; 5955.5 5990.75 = 0.08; 13.7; 12.9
